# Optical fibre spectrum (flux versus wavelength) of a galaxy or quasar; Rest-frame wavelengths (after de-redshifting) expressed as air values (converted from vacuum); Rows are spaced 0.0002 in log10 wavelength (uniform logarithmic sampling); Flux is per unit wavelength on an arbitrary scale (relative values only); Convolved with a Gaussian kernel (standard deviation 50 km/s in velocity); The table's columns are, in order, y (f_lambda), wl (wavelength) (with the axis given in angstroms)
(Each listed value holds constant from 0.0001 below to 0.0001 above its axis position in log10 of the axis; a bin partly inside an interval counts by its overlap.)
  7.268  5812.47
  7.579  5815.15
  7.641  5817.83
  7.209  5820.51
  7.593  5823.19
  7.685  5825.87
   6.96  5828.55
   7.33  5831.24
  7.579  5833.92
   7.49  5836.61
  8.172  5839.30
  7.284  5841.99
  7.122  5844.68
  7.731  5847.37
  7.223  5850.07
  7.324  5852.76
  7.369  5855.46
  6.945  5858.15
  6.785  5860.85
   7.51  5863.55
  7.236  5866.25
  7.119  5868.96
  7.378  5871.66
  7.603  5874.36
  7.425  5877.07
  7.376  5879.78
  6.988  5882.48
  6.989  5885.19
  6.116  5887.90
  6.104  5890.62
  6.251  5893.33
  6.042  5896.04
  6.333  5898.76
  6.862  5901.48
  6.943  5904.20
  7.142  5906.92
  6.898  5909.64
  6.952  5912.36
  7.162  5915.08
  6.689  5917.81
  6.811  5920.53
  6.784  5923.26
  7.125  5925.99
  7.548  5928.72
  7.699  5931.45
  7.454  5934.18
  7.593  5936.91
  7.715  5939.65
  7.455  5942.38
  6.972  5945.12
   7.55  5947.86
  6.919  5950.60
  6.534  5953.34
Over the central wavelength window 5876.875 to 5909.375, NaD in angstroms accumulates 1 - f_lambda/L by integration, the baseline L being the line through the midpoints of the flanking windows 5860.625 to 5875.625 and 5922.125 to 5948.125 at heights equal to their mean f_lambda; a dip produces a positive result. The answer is 2.8 angstroms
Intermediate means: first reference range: 7.31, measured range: 6.69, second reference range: 7.39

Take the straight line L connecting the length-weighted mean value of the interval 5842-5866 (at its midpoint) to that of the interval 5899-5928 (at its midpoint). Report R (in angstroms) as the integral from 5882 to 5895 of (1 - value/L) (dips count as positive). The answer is 1.14 angstroms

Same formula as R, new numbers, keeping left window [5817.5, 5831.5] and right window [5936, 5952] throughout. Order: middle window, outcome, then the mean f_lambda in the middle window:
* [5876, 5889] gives 0.7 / 6.99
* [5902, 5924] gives 1.3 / 6.92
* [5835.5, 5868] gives 0.2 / 7.34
